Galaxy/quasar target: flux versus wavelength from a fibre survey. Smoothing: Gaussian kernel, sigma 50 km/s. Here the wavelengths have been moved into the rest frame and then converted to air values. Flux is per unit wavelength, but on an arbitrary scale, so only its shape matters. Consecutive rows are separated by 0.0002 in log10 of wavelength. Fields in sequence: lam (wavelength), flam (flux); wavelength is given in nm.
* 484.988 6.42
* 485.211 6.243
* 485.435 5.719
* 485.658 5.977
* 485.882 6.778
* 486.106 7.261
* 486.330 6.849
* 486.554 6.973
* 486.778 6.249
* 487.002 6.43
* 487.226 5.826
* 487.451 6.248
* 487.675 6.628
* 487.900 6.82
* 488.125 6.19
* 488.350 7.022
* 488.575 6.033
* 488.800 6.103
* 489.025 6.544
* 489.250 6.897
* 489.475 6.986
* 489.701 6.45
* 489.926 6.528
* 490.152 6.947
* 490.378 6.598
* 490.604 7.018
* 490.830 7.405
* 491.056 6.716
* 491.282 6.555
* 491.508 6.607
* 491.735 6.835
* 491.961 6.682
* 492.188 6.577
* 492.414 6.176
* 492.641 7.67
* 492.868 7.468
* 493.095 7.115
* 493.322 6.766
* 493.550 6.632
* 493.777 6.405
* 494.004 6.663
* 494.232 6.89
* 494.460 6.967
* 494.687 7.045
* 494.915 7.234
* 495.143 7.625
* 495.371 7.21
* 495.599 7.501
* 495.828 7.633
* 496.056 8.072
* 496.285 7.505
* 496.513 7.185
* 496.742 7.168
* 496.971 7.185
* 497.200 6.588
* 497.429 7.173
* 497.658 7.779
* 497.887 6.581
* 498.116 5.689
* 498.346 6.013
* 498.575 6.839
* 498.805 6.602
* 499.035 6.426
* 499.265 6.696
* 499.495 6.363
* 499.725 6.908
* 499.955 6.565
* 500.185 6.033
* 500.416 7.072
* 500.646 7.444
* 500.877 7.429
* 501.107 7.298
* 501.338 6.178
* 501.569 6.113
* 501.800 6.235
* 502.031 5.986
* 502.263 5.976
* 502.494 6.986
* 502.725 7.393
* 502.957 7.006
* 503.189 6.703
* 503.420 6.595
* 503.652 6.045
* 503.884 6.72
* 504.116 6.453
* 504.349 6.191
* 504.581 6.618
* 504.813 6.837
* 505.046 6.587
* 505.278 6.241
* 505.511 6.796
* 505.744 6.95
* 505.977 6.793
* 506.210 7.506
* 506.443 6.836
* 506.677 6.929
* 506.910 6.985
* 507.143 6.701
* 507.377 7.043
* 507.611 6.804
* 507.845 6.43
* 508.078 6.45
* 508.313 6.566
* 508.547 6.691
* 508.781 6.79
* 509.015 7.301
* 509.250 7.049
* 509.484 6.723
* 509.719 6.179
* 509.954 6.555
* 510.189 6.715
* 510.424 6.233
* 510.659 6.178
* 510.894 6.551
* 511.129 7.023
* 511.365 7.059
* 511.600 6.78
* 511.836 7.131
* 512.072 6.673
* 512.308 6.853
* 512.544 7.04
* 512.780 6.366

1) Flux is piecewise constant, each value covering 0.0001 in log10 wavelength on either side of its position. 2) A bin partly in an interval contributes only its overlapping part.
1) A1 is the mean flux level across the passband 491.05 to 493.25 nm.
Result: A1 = 6.85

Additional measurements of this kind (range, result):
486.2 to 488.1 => 6.5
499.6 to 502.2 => 6.64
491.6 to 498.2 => 7.04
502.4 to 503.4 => 6.99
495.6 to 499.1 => 6.99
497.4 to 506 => 6.63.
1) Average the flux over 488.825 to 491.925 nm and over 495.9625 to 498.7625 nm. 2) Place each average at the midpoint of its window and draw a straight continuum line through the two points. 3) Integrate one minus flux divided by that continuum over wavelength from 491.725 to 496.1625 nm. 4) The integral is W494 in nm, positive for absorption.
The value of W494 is -0.13 nm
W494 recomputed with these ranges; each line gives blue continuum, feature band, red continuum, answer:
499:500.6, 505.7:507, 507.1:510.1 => -0.06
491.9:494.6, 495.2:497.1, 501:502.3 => -0.22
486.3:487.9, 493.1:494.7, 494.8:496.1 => 0.12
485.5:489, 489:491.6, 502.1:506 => -0.11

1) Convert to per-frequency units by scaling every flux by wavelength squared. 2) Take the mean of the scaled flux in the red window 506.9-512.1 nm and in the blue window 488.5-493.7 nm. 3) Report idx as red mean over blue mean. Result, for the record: 1.07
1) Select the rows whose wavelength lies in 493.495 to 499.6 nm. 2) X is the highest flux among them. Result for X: 8.072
